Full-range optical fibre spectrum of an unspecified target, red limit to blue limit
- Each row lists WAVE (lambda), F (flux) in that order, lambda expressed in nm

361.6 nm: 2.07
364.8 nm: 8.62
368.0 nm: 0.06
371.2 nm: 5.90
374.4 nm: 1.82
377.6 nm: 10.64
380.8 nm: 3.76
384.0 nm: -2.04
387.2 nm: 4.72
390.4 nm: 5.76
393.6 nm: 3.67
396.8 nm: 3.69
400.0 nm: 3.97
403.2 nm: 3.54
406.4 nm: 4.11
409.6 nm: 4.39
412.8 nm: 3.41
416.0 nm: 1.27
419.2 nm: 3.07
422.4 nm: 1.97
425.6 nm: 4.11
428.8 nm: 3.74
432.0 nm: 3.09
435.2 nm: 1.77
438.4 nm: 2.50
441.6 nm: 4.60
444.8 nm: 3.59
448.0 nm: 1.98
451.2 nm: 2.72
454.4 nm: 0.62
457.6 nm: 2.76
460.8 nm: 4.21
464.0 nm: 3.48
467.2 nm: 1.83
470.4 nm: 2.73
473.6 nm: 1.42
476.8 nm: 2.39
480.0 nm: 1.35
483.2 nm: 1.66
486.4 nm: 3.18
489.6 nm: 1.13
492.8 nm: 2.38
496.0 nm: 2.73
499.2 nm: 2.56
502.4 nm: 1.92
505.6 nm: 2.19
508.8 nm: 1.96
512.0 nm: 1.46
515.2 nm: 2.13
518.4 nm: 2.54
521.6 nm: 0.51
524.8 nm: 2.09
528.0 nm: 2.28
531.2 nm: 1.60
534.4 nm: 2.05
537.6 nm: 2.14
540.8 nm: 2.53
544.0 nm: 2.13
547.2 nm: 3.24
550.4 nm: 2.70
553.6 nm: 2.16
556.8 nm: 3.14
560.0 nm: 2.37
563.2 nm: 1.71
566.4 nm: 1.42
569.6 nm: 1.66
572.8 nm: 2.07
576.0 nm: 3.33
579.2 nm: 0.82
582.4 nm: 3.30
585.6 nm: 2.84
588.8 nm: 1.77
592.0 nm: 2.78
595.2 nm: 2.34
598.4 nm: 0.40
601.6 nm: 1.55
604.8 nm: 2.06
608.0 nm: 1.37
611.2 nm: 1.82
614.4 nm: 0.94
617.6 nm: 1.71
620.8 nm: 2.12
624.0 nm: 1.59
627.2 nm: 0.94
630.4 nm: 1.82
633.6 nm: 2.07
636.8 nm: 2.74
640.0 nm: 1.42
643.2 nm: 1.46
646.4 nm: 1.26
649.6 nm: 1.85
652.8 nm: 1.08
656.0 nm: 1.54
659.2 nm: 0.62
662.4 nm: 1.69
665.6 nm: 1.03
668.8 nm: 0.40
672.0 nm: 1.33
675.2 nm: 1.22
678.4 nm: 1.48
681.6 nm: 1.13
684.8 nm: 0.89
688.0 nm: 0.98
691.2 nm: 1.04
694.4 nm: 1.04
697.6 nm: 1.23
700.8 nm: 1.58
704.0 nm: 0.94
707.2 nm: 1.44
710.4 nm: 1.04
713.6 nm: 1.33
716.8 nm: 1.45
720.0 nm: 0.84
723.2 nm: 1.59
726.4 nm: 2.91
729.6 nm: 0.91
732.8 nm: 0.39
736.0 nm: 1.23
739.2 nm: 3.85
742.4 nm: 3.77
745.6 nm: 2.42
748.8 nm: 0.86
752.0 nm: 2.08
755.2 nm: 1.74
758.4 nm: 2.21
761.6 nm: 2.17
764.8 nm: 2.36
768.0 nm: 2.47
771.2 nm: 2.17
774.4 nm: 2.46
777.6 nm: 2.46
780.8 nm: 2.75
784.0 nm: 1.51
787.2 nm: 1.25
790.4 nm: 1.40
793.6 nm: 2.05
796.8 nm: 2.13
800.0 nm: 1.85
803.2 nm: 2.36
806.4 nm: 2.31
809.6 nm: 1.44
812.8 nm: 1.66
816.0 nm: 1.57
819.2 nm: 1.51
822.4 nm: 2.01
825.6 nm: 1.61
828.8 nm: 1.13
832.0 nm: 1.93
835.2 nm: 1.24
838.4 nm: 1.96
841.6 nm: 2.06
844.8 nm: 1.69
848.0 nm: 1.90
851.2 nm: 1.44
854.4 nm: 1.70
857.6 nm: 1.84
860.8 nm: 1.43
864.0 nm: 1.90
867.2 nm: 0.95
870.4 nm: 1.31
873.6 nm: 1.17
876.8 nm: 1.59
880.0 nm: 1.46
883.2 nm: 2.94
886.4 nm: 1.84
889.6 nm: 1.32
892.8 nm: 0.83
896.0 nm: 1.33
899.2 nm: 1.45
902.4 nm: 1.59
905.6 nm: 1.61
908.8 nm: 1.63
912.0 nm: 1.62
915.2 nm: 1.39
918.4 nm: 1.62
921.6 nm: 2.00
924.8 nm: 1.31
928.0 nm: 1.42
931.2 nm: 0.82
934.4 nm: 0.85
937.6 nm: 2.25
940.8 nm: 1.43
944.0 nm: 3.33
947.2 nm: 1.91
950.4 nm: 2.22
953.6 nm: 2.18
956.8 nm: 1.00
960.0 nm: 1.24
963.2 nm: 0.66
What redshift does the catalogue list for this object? 0.99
